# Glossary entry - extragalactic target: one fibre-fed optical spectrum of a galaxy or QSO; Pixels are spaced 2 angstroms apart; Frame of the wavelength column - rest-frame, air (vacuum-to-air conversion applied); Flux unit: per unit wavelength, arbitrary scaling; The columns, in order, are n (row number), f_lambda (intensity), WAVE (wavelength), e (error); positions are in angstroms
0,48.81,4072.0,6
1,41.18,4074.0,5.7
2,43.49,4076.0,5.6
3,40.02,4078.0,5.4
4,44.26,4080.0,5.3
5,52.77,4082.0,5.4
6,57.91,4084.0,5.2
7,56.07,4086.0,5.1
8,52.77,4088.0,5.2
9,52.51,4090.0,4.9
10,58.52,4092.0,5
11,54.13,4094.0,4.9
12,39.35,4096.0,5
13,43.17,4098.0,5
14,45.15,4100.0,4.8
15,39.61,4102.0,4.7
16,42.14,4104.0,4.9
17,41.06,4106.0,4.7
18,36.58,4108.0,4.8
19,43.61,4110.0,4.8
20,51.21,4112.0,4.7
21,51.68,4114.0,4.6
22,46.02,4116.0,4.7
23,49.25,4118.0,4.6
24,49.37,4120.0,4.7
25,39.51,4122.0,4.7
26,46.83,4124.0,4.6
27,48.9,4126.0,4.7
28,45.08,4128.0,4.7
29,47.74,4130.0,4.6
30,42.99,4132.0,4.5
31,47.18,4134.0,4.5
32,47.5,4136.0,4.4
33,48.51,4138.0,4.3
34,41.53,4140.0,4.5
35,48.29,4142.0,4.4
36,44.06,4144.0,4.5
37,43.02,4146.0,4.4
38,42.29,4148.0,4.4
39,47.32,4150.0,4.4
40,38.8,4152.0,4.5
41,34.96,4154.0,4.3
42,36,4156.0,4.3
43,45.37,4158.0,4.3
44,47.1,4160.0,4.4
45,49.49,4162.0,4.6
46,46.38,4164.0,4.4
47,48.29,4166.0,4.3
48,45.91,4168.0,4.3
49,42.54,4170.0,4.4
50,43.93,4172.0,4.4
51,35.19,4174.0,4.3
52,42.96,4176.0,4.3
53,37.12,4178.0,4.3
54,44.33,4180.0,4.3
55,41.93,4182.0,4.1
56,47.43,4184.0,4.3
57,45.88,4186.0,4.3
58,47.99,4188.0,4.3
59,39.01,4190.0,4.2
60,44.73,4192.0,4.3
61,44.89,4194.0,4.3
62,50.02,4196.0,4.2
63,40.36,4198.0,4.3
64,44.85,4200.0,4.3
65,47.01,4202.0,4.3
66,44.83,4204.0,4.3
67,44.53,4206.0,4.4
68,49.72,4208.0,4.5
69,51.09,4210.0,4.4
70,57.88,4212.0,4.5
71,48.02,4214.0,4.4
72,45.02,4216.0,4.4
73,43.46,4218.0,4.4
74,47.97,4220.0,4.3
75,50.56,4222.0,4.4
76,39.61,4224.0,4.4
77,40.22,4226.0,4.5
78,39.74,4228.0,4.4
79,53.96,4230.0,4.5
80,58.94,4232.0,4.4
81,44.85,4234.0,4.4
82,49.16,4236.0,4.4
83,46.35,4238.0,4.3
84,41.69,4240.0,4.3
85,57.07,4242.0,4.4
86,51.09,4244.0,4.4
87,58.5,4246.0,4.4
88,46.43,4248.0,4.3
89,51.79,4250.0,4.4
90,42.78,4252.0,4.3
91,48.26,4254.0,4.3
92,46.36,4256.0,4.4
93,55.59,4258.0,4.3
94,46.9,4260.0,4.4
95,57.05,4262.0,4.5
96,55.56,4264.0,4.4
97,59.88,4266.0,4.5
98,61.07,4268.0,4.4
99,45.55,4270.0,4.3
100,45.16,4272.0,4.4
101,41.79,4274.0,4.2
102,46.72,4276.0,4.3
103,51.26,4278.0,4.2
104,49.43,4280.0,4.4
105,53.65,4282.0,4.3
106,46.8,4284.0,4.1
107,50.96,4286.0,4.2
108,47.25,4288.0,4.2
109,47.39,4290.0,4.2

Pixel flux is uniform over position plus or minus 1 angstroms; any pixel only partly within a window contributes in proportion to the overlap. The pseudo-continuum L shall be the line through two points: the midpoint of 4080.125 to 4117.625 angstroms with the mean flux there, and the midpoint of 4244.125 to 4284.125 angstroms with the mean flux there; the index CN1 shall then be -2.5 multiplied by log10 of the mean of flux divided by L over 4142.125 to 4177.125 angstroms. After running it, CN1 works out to 0.13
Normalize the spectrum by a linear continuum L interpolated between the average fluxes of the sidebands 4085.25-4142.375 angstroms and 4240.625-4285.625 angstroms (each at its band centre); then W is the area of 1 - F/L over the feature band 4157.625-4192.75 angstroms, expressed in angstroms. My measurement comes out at 3.0 angstroms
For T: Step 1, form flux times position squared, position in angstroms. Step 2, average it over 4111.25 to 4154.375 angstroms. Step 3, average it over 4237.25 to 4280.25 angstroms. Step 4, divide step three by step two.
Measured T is 1.17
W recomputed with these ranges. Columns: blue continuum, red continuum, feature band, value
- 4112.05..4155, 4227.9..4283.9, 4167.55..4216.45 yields 2.8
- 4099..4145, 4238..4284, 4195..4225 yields 1.0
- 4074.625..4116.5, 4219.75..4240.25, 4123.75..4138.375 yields 0.1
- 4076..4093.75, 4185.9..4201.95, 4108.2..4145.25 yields 1.9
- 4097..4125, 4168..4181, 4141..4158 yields 0.3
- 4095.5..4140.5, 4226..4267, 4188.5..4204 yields 1.2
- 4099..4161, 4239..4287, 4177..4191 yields 1.1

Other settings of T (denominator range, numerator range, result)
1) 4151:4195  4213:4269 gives 1.19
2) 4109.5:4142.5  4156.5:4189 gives 0.97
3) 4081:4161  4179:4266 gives 1.09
